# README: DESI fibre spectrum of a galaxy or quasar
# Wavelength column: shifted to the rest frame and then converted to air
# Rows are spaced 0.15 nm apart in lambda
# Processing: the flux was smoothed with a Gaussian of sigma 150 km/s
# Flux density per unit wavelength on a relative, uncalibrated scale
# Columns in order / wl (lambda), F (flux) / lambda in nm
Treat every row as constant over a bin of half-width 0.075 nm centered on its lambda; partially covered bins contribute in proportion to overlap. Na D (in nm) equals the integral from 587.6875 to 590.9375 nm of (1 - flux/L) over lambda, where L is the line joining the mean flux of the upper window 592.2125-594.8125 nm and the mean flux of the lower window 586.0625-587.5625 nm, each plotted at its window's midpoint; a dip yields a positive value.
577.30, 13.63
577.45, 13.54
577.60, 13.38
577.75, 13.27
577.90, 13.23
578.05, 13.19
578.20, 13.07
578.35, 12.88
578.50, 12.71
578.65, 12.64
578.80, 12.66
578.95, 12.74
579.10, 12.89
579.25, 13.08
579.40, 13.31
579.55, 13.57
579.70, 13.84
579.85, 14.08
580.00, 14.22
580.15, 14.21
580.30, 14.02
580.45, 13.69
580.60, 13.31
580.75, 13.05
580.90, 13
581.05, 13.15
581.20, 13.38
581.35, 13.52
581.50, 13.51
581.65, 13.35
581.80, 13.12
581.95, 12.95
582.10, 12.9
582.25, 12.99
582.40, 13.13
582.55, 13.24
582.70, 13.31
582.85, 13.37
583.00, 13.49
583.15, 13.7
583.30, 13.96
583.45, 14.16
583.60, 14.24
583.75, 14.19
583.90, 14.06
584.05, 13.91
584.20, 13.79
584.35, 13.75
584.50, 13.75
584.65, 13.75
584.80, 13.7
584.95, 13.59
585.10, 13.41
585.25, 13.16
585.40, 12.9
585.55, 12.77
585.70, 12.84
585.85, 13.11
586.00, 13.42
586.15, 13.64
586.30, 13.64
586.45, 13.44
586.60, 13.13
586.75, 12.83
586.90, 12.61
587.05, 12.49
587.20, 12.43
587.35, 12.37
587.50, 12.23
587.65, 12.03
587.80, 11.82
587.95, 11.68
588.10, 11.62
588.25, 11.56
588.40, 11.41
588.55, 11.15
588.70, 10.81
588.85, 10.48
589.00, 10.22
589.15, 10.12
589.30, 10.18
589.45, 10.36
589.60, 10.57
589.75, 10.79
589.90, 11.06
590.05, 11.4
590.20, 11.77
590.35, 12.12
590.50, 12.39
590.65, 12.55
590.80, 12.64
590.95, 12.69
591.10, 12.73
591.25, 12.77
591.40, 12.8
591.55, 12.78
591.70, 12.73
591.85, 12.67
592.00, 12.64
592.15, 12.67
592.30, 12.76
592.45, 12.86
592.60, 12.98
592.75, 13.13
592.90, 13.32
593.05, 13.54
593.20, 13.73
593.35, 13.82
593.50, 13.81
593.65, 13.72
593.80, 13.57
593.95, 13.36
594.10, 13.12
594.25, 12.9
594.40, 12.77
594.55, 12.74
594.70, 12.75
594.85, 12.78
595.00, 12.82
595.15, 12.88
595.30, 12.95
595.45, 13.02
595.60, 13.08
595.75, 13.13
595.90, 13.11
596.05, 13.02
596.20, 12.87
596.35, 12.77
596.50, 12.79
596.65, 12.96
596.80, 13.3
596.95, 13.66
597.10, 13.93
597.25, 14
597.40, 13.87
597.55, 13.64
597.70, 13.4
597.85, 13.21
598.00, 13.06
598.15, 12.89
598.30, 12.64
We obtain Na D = 0.43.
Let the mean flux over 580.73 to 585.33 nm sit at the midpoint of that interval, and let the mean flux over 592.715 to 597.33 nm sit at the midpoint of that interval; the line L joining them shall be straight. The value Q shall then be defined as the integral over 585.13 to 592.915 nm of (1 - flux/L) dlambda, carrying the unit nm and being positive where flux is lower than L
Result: 0.67 nm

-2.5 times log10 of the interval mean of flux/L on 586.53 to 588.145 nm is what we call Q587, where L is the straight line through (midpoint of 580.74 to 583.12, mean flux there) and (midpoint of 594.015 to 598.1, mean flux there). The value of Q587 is 0.076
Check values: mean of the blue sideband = 13.2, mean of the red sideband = 13.1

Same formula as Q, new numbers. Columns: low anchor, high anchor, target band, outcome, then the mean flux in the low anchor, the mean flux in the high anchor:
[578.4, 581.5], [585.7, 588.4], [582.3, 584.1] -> -0.10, 13.4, 12.6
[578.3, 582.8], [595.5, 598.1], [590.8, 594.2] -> 0.05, 13.3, 13.3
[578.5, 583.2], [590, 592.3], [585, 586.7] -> -0.04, 13.3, 12.5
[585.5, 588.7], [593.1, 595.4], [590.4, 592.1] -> 0.03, 12.4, 13.2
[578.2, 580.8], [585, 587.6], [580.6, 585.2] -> -0.13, 13.3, 13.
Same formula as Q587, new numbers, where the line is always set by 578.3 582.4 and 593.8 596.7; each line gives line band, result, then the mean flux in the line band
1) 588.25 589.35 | 0.22 mag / 10.7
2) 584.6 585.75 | -0.01 mag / 13.3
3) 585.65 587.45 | 0.01 mag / 13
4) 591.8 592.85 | 0.02 mag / 12.8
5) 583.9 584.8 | -0.05 mag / 13.8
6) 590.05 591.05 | 0.07 mag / 12.3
